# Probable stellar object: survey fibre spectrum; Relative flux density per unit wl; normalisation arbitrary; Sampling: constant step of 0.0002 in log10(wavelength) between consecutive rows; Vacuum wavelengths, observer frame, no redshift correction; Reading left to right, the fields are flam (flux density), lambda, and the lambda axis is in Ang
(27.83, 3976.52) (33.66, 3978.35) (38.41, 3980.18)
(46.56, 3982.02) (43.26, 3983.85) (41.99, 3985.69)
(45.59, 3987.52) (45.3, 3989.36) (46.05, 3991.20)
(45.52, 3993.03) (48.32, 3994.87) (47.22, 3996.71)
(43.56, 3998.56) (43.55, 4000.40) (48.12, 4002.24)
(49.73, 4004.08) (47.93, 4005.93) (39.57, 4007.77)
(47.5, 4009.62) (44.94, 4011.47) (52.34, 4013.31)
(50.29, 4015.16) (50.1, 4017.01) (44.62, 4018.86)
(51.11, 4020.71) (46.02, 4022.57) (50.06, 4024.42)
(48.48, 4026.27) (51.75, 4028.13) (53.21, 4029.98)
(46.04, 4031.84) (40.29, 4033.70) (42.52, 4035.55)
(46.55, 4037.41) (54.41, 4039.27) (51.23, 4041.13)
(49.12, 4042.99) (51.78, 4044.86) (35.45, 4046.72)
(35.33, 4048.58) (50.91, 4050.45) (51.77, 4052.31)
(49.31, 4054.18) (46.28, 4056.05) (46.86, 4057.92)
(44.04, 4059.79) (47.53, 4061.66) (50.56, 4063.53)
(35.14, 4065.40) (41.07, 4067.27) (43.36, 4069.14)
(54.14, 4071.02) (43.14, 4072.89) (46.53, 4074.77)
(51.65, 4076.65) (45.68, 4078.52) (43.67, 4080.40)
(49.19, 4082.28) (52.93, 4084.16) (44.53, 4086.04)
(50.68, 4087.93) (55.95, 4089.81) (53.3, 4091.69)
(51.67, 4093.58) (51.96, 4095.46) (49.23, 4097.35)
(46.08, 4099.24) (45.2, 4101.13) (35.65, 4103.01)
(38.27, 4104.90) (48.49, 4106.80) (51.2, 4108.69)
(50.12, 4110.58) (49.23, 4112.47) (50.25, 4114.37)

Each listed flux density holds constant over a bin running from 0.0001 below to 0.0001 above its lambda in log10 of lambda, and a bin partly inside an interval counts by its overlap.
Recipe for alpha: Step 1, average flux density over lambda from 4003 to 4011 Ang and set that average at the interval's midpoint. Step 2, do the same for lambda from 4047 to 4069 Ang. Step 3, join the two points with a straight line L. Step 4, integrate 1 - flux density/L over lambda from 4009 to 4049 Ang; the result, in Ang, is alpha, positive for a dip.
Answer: -1.7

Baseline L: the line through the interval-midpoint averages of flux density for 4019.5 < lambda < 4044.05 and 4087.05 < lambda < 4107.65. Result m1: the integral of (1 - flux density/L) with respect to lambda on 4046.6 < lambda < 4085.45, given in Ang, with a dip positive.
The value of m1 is 1.62 Ang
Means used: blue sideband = 48.5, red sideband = 47.8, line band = 46.1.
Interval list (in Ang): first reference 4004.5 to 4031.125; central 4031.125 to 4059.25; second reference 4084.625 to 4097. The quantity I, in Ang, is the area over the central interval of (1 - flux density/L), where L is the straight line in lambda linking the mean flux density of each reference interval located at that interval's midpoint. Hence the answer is 1.7 Ang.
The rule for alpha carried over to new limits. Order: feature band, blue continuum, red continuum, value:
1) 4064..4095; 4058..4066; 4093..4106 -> -1.8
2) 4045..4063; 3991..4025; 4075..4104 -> 0.8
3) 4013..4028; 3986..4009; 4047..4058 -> -1.1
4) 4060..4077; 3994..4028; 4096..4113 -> 0.3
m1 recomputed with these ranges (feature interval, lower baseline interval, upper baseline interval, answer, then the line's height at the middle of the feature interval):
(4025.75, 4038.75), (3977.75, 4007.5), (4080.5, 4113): -0.31 Ang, 46.1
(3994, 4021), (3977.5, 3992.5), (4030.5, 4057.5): -1.81 Ang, 44.2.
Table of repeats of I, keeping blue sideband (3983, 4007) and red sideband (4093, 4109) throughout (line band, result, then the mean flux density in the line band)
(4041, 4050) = 0.32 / 44.3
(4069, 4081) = -0.31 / 47.2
